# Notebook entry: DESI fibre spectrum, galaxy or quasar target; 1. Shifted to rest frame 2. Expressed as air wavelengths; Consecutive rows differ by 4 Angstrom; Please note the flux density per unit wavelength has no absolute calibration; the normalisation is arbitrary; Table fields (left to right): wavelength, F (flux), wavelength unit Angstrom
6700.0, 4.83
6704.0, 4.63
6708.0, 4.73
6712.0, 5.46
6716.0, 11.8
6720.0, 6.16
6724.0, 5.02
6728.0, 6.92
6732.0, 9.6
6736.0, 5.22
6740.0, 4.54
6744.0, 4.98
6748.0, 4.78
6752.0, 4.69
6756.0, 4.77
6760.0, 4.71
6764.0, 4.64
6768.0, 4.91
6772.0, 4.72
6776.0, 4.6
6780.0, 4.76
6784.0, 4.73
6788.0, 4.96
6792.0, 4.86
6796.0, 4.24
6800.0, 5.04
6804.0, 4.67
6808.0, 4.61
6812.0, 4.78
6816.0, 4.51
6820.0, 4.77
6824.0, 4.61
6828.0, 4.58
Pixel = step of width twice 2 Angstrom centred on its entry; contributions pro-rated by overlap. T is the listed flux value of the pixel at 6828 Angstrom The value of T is 4.58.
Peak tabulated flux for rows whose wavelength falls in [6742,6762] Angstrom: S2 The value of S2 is 4.98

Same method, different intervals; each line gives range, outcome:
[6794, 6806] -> 5.04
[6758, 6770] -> 4.91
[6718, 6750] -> 9.6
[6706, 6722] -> 11.8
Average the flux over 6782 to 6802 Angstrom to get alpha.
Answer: 4.77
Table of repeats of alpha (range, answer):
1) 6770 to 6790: 4.75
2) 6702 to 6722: 6.56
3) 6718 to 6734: 6.93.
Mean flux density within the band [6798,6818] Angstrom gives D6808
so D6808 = 4.72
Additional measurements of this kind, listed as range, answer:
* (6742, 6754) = 4.82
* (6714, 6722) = 8.98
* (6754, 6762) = 4.74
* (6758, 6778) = 4.72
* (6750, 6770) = 4.74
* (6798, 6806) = 4.86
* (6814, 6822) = 4.64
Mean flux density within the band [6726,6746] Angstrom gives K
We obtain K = 6.25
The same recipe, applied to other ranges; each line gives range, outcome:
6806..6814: 4.7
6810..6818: 4.64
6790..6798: 4.55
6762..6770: 4.78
